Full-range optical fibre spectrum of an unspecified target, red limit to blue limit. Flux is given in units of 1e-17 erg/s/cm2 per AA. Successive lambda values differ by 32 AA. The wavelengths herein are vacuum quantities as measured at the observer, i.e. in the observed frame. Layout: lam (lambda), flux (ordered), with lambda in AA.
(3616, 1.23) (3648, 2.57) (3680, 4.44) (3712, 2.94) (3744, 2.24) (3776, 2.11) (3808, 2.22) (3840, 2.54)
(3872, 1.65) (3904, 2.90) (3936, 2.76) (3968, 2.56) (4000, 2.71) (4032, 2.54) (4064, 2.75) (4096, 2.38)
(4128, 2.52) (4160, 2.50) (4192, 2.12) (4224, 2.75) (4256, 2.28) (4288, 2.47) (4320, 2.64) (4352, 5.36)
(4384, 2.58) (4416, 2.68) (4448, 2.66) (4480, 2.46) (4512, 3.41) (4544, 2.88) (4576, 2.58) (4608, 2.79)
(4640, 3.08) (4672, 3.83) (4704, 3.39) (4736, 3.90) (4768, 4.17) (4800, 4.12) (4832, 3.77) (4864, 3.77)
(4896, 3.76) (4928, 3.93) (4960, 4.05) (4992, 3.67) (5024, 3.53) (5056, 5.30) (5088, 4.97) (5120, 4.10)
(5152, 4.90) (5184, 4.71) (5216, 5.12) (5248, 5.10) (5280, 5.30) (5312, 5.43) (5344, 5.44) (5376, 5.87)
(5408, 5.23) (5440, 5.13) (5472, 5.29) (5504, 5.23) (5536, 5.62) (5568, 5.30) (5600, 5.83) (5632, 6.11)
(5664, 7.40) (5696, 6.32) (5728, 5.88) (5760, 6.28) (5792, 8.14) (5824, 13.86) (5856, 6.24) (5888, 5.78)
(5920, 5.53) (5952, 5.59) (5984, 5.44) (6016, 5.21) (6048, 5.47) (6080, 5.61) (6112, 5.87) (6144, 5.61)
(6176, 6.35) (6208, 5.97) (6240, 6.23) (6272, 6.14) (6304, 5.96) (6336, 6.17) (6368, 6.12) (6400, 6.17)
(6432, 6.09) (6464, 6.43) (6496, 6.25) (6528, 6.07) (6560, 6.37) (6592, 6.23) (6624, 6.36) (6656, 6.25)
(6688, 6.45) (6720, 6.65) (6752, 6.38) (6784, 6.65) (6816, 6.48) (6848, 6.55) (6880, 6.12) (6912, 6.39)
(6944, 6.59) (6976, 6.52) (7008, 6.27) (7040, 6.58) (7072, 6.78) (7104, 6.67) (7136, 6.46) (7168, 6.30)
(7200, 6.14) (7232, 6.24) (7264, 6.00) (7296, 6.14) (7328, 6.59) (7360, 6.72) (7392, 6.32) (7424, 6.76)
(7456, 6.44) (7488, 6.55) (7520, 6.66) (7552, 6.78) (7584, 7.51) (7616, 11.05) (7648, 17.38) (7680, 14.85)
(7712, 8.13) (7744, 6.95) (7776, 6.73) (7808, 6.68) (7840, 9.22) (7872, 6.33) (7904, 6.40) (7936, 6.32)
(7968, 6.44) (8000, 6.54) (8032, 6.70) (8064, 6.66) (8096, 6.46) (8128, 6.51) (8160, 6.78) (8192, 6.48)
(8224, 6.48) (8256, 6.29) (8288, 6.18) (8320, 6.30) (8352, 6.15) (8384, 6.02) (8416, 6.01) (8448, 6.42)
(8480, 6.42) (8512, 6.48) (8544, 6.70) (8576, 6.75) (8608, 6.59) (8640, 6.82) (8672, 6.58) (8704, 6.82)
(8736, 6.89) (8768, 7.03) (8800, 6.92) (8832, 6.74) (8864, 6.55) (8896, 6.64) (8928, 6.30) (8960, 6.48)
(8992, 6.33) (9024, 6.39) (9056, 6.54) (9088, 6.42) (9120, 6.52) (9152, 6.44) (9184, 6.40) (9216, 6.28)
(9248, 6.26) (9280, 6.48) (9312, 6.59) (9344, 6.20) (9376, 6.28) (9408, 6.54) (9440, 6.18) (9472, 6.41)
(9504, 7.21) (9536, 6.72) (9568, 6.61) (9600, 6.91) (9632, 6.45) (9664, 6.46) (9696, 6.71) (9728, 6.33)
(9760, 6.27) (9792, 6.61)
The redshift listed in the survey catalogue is 0.165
